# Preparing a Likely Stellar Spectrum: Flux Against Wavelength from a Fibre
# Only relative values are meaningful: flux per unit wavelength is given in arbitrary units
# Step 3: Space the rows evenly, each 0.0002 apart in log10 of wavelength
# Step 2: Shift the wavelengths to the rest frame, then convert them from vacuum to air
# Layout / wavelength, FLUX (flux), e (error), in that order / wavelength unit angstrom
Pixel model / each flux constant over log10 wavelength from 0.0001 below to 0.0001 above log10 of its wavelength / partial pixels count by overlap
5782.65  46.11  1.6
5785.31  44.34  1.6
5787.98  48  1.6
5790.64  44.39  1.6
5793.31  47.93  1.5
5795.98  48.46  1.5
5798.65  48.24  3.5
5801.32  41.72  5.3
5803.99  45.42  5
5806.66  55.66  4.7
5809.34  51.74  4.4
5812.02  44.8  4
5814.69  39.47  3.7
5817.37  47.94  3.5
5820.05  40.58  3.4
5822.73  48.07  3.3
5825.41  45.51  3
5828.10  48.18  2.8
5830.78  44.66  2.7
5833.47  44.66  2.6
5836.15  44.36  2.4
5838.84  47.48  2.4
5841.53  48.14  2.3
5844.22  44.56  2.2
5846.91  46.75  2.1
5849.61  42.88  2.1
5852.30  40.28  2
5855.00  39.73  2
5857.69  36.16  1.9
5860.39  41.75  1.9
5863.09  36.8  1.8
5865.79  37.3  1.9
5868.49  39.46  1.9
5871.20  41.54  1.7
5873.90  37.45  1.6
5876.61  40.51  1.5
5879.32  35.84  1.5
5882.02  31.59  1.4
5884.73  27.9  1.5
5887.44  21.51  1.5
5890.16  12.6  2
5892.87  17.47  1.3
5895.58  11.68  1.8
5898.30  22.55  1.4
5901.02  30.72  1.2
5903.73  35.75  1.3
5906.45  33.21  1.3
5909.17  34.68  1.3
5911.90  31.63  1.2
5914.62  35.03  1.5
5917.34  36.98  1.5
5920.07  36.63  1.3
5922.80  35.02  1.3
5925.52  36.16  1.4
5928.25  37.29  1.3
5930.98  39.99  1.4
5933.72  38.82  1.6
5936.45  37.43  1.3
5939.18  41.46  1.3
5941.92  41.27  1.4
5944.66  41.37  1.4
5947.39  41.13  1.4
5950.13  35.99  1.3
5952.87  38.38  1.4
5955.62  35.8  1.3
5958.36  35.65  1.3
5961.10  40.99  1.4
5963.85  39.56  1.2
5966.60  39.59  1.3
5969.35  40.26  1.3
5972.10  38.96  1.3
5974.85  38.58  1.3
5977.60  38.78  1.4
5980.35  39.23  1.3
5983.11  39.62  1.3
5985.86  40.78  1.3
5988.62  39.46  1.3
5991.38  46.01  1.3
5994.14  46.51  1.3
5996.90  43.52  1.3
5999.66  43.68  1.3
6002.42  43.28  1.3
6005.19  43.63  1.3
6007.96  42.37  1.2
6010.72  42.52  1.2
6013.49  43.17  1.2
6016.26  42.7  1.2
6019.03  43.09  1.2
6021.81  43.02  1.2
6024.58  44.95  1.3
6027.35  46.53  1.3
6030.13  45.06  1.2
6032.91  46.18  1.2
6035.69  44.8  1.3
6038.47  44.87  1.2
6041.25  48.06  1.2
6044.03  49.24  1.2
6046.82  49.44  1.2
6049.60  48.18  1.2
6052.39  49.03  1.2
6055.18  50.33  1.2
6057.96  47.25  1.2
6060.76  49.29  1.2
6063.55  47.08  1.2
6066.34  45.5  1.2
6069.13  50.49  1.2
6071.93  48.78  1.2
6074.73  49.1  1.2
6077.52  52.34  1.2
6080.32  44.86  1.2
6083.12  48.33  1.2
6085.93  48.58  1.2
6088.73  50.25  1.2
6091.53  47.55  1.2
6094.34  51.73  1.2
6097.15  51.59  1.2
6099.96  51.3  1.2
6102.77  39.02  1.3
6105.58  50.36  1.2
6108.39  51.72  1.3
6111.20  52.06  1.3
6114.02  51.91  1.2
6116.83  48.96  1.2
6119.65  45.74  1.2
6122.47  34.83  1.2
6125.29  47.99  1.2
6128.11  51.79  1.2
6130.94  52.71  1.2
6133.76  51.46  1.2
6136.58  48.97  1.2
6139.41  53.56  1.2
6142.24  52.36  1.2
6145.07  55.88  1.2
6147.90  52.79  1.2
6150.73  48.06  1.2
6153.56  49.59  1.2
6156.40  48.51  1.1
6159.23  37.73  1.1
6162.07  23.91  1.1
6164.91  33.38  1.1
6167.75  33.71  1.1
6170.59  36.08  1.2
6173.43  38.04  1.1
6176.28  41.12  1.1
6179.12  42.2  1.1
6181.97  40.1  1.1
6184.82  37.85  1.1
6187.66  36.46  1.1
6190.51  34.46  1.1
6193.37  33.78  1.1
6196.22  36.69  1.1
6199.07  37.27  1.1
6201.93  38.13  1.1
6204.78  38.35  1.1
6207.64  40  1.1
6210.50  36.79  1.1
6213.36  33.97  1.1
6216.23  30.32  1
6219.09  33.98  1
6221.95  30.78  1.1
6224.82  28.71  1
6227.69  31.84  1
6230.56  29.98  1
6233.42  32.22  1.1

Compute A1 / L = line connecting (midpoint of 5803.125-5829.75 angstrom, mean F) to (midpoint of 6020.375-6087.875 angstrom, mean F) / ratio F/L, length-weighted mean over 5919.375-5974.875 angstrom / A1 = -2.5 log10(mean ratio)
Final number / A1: 0.22 mag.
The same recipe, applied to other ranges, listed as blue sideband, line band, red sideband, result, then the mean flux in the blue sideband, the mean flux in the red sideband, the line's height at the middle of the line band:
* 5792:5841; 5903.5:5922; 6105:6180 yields 0.308 mag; 46.4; 45.7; 46.2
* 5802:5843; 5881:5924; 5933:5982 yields 0.423 mag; 46.4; 39.1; 42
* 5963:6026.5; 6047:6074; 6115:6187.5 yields -0.133 mag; 41.9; 44.2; 42.9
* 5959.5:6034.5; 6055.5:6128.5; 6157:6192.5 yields -0.229 mag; 42.3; 36.5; 39.2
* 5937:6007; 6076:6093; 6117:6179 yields -0.130 mag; 40.5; 44.7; 43.2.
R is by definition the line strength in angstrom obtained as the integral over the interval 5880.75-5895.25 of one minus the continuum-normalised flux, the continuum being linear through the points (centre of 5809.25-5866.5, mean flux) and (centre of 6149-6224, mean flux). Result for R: 7.2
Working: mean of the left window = 43.6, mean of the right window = 37.3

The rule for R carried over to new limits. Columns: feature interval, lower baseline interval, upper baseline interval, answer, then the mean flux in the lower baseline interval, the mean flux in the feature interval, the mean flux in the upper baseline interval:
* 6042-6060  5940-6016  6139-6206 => -3.6 angstrom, 40.8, 48.9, 40.6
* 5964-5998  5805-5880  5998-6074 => 3.3 angstrom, 43.4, 40.9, 46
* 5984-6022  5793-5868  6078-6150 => 3.6 angstrom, 44.5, 43.1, 49.5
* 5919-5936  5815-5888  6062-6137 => 2.4 angstrom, 41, 37.3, 48.7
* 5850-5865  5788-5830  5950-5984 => 1.7 angstrom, 46.6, 39.1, 38.6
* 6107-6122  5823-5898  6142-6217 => -3.9 angstrom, 37.2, 49.1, 39.4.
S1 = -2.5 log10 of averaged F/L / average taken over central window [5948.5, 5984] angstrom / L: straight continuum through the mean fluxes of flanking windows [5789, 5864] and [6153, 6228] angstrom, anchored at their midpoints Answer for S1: 0.08 mag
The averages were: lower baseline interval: 44.9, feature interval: 38.6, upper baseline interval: 36.3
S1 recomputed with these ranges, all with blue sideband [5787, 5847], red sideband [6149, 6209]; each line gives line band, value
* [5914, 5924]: 0.22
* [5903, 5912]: 0.29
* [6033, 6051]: -0.14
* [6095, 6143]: -0.23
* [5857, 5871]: 0.17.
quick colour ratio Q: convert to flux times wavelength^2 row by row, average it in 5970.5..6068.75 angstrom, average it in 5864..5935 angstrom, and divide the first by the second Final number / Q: 1.43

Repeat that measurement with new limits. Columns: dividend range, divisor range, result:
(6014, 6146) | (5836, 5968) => 1.42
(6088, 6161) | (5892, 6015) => 1.37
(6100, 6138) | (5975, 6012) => 1.20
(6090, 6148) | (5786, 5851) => 1.19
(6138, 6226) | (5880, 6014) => 1.16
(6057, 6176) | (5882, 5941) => 1.60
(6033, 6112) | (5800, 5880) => 1.21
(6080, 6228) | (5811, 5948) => 1.25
